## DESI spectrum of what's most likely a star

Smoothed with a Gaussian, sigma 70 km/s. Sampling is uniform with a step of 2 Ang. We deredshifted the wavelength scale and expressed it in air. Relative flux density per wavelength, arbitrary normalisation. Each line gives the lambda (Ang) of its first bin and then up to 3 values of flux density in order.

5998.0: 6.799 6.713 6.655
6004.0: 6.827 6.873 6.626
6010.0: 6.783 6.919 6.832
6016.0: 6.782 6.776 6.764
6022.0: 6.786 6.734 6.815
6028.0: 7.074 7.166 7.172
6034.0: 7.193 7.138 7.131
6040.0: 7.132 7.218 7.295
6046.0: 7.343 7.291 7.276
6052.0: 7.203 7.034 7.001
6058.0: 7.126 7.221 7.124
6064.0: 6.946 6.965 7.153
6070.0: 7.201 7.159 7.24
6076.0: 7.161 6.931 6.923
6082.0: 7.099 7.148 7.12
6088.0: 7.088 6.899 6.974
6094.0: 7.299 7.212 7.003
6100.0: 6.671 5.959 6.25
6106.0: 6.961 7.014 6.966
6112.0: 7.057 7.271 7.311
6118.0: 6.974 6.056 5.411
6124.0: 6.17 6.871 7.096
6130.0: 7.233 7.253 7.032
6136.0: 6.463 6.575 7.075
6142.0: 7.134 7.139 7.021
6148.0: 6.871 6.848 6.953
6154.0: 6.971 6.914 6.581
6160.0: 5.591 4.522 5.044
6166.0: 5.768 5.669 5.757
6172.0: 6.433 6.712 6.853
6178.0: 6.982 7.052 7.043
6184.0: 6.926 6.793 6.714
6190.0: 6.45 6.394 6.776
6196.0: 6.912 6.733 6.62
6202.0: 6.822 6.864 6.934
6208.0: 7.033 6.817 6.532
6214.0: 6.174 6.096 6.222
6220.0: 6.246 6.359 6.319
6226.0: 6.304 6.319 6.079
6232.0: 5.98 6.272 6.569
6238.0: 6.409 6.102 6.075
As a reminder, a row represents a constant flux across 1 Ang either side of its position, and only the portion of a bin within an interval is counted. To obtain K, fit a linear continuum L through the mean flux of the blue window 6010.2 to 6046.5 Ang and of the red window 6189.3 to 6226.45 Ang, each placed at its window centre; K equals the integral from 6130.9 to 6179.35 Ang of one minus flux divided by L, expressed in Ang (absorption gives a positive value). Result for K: 1.32 Ang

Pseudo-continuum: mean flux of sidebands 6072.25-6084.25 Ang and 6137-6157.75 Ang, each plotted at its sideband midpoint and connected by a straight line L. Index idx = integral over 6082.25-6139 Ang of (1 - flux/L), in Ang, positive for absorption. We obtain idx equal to 1.4 Ang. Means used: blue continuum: 7.08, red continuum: 6.94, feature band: 6.84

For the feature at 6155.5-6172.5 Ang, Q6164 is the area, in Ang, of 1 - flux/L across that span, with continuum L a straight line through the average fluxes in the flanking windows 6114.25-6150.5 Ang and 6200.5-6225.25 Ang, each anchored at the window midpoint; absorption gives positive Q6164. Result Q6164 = 2.4 Ang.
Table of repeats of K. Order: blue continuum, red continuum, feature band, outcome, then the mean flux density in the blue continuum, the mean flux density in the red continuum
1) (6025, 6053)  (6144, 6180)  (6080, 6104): -0.3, 7.17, 6.37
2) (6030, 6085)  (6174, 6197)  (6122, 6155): 0.3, 7.14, 6.8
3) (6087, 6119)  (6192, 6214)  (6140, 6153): -0.3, 6.93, 6.76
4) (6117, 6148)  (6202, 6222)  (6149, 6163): 0.8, 6.77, 6.55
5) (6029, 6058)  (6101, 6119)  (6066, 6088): -0.3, 7.18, 6.86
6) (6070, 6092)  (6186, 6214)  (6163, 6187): 1.3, 7.08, 6.72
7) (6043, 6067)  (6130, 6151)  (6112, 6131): 0.7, 7.15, 6.96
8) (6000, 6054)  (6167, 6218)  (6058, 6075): -0.5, 6.99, 6.64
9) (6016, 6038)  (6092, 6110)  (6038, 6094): -2.0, 6.96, 6.82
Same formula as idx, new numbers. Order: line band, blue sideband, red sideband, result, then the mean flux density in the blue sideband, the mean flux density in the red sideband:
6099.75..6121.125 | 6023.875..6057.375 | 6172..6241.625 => 0.4 Ang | 7.14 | 6.56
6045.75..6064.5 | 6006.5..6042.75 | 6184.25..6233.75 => -0.8 Ang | 6.94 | 6.52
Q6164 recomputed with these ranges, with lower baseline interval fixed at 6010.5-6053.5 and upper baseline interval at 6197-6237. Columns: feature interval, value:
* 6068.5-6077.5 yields -0.33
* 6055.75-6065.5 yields -0.18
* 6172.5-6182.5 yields -0.47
